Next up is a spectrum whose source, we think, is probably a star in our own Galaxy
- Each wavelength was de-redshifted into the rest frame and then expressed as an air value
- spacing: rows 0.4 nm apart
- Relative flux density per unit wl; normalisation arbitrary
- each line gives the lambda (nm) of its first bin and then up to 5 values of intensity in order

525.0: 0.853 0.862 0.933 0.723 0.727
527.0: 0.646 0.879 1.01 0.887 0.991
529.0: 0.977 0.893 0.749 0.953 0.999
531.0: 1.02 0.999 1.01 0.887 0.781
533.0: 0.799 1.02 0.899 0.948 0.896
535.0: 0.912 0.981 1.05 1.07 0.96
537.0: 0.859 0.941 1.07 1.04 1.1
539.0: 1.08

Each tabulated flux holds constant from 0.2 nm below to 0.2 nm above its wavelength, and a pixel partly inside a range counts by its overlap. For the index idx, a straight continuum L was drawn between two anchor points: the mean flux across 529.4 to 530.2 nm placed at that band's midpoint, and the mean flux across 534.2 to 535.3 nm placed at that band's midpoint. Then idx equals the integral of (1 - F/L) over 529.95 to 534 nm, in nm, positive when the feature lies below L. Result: -0.293 nm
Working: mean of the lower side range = 0.836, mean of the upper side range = 0.919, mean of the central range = 0.934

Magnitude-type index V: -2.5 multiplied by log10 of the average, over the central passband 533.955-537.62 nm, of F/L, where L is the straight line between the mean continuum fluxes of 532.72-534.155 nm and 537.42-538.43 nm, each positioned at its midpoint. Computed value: 0.02 mag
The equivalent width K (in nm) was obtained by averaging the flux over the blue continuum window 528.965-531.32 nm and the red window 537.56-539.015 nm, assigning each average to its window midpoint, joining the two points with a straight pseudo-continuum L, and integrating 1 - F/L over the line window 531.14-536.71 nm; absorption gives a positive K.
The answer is 0.29 nm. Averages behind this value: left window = 0.932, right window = 1.07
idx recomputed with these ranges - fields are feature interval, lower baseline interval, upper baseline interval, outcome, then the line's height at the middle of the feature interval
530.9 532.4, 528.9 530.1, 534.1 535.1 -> -0.15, 0.89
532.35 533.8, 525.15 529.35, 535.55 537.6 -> 0.10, 0.934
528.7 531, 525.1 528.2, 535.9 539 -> -0.11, 0.884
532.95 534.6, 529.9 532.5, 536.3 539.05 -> 0.09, 0.979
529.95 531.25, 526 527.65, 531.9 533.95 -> -0.23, 0.833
